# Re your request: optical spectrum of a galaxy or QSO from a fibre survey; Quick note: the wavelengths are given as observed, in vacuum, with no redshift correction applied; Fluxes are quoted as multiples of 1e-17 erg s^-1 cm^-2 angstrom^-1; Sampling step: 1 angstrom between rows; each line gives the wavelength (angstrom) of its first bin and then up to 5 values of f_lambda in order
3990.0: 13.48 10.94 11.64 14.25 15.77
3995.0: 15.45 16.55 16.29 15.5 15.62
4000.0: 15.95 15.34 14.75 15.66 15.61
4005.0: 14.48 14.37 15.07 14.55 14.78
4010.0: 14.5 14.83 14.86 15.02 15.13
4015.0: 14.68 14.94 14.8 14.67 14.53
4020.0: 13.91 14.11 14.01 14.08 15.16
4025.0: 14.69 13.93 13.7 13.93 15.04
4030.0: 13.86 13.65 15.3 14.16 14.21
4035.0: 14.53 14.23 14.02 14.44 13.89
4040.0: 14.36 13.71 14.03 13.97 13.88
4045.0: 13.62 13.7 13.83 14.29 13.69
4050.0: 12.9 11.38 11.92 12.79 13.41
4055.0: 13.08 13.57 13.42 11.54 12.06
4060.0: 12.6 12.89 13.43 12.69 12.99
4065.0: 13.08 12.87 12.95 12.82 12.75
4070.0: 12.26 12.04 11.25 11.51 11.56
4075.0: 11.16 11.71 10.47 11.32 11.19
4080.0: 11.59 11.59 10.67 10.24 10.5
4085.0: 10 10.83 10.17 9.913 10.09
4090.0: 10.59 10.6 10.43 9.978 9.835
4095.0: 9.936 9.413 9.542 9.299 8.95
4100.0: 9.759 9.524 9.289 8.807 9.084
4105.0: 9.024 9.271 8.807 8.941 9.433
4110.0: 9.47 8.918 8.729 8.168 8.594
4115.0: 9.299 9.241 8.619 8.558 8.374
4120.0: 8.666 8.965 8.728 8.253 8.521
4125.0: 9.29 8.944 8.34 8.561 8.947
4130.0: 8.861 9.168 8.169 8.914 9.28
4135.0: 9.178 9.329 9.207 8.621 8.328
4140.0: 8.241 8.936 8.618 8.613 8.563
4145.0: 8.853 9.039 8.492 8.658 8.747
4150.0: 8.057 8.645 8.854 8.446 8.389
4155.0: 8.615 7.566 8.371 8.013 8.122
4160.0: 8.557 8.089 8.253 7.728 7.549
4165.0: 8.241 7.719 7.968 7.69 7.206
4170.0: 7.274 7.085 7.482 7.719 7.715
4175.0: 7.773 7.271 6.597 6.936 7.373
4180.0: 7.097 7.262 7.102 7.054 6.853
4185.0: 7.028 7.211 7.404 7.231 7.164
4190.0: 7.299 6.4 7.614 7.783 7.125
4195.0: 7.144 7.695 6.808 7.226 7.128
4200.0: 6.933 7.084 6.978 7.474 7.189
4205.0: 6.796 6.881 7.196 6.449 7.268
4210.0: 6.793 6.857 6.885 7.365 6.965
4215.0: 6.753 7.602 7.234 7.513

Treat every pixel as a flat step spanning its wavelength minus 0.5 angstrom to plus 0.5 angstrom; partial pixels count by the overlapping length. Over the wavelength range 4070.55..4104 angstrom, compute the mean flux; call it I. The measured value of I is 10.4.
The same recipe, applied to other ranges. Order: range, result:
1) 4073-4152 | 9.38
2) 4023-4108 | 12.1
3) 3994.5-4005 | 15.6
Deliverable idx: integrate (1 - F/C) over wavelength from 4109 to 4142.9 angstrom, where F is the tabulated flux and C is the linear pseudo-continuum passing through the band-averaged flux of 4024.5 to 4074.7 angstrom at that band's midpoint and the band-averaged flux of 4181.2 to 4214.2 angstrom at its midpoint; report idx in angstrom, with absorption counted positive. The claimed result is 4.38 angstrom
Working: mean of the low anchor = 13.3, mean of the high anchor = 7.11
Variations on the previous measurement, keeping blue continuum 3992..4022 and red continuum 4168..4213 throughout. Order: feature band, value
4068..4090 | 1.5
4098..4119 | 3.2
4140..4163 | 0.9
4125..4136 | 0.9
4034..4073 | -0.5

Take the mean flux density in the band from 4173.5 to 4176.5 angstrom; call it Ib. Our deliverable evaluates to 7.59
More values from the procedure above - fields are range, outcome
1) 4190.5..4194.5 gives 7.23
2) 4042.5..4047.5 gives 13.8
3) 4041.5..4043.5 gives 14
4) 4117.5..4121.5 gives 8.64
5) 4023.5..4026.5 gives 14.6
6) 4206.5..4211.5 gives 6.91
